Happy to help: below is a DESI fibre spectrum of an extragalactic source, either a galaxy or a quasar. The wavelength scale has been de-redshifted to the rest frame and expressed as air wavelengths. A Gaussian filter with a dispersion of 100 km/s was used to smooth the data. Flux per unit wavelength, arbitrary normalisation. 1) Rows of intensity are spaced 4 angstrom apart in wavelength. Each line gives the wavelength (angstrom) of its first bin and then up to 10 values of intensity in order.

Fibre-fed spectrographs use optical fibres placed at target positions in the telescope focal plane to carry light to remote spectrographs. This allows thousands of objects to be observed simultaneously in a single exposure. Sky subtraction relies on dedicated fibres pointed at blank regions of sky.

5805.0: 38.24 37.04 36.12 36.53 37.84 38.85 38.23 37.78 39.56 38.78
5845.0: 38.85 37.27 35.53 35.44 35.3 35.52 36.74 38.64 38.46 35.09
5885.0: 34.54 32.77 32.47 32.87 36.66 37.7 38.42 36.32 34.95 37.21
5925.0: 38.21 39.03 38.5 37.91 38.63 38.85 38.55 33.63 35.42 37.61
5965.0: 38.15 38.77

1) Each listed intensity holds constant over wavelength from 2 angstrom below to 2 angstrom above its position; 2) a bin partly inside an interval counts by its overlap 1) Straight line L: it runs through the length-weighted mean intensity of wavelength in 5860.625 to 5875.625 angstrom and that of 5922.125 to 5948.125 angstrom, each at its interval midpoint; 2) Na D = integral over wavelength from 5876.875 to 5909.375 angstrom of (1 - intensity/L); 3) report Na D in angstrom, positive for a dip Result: 2.0 angstrom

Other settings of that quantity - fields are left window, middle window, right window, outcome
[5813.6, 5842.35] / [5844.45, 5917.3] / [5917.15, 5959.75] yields 3.59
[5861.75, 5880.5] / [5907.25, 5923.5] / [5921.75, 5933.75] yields 0.59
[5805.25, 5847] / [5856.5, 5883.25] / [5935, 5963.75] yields 0.87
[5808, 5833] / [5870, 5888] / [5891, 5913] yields -0.13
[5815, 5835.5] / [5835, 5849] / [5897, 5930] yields -0.40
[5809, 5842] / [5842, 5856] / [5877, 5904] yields -0.20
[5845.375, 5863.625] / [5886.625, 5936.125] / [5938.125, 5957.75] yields 0.65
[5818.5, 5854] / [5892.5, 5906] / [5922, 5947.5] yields 1.18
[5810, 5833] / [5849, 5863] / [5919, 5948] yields 0.77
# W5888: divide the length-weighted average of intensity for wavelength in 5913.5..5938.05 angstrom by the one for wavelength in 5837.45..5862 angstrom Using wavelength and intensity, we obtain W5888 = 1.01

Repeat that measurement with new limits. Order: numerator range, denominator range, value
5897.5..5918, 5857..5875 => 1.01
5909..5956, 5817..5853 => 0.98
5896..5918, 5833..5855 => 0.96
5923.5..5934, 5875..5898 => 1.12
